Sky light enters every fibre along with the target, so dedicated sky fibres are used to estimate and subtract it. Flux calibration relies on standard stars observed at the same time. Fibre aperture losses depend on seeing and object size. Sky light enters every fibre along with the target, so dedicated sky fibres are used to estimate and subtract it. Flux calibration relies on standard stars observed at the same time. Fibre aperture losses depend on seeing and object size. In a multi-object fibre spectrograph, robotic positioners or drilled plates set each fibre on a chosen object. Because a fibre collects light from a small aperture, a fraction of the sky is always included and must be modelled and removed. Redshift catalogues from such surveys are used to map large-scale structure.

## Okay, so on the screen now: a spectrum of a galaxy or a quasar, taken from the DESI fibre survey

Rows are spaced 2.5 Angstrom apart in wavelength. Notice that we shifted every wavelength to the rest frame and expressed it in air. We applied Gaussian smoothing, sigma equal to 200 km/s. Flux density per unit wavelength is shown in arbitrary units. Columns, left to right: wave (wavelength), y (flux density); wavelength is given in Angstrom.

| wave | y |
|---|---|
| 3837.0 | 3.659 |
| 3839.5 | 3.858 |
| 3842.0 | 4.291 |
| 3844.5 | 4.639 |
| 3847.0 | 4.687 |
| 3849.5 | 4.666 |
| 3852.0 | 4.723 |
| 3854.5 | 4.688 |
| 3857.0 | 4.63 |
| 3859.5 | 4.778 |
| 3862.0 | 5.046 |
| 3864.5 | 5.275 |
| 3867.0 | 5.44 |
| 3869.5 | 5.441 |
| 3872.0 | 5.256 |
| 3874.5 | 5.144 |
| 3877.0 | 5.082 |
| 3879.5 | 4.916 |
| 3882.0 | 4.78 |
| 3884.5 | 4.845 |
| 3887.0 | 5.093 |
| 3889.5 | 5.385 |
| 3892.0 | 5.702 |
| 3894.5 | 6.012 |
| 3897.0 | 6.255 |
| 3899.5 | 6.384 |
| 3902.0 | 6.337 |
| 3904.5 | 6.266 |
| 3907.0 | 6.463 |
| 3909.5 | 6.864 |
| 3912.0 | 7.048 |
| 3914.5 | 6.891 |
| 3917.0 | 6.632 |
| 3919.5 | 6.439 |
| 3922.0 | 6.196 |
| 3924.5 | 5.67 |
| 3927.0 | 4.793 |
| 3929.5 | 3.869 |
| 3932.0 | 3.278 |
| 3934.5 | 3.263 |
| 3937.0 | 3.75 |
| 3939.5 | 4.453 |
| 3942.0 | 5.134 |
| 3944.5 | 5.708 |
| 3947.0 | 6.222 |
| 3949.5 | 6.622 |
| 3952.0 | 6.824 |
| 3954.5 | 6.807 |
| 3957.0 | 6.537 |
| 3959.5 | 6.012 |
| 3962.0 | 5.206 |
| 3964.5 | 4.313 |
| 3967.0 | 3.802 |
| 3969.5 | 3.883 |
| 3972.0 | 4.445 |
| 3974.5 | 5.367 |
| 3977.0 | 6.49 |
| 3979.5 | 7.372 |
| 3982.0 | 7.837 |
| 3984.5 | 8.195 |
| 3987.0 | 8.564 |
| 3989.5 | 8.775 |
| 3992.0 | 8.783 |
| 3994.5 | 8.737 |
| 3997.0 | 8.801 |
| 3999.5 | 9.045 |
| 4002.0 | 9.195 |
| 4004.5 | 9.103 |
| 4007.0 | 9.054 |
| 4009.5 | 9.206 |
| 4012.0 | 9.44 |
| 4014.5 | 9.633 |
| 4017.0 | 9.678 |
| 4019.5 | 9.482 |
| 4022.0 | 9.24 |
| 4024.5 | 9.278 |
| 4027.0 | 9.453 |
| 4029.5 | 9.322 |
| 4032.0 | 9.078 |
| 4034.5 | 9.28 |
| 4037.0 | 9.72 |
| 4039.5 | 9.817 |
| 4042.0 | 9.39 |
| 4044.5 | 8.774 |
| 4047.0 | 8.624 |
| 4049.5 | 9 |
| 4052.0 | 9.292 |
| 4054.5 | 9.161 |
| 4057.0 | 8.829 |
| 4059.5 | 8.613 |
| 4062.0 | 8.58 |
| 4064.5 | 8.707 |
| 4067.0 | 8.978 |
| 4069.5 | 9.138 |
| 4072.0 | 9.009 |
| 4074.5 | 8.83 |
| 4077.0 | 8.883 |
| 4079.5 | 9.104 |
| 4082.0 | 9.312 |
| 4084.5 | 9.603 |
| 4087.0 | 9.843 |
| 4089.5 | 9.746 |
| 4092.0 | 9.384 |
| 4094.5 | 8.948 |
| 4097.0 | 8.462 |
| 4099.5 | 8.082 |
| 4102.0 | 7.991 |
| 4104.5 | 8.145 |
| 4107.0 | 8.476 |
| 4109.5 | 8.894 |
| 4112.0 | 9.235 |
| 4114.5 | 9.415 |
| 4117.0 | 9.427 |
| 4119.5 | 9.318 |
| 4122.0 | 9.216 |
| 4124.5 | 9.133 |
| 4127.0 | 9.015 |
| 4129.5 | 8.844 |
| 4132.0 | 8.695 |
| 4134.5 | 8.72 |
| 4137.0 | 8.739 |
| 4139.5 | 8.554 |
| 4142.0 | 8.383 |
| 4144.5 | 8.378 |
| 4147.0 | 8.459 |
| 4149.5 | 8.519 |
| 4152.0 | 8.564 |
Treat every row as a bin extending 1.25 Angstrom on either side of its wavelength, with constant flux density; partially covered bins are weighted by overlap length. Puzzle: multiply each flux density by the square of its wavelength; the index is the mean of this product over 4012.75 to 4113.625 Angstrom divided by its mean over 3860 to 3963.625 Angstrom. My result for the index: 1.75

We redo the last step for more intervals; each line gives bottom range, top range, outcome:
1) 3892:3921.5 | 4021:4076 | 1.51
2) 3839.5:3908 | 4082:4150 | 1.91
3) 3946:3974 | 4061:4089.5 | 1.76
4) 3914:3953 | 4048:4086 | 1.81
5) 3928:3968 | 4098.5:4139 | 1.88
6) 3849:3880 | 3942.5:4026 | 1.59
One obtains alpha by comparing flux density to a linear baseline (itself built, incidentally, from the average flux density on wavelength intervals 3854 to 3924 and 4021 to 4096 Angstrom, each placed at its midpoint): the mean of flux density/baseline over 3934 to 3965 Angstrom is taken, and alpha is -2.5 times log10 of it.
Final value 0.25 mag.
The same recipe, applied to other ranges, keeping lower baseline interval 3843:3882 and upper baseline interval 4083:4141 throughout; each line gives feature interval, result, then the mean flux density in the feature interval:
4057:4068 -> -0.07 mag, 8.73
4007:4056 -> -0.21 mag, 9.3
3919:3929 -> 0.07 mag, 5.58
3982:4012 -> -0.24 mag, 8.84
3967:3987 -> 0.10 mag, 6.22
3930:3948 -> 0.35 mag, 4.49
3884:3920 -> -0.11 mag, 6.2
